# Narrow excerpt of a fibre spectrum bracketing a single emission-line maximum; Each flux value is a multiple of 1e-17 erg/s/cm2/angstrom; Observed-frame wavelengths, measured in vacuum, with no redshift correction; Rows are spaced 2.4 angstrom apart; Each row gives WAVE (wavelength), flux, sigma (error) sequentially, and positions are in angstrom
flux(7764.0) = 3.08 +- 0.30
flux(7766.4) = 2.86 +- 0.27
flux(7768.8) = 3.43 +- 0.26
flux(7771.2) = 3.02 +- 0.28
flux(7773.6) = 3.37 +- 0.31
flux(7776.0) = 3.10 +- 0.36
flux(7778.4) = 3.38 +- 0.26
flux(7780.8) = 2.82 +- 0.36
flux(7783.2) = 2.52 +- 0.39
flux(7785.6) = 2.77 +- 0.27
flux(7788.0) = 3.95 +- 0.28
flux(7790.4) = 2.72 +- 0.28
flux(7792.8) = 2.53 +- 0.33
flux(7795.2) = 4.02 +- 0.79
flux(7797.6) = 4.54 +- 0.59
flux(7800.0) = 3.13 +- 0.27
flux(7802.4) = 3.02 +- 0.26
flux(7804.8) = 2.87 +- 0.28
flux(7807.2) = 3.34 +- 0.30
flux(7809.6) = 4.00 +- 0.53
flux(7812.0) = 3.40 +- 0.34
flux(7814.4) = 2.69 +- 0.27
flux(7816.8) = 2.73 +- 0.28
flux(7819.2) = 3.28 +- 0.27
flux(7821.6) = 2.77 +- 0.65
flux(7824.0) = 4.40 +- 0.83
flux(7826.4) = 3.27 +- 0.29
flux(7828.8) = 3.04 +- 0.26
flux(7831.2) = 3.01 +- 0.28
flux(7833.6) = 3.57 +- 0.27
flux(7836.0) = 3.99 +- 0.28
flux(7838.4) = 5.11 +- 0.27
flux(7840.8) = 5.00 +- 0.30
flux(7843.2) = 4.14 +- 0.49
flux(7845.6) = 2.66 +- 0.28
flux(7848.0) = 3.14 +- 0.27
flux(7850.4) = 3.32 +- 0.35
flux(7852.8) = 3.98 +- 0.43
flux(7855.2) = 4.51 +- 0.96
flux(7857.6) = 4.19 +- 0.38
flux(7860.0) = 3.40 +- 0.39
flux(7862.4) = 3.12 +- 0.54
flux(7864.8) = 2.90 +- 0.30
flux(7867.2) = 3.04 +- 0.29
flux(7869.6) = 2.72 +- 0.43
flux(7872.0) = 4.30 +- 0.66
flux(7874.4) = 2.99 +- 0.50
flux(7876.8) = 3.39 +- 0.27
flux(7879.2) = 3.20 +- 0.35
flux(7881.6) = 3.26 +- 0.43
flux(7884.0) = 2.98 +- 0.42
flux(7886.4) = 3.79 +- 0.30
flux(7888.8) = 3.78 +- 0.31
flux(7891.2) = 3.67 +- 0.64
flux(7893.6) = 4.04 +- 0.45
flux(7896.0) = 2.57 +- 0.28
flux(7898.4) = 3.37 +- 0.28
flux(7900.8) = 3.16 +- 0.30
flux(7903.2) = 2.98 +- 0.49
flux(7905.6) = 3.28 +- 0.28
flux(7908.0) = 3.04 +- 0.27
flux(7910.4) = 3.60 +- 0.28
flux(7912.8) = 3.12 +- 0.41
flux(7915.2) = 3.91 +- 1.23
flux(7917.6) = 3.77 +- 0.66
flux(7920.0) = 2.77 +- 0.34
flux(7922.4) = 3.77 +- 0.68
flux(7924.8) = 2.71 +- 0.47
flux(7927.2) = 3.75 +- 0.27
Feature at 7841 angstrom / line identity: [S II] 6716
